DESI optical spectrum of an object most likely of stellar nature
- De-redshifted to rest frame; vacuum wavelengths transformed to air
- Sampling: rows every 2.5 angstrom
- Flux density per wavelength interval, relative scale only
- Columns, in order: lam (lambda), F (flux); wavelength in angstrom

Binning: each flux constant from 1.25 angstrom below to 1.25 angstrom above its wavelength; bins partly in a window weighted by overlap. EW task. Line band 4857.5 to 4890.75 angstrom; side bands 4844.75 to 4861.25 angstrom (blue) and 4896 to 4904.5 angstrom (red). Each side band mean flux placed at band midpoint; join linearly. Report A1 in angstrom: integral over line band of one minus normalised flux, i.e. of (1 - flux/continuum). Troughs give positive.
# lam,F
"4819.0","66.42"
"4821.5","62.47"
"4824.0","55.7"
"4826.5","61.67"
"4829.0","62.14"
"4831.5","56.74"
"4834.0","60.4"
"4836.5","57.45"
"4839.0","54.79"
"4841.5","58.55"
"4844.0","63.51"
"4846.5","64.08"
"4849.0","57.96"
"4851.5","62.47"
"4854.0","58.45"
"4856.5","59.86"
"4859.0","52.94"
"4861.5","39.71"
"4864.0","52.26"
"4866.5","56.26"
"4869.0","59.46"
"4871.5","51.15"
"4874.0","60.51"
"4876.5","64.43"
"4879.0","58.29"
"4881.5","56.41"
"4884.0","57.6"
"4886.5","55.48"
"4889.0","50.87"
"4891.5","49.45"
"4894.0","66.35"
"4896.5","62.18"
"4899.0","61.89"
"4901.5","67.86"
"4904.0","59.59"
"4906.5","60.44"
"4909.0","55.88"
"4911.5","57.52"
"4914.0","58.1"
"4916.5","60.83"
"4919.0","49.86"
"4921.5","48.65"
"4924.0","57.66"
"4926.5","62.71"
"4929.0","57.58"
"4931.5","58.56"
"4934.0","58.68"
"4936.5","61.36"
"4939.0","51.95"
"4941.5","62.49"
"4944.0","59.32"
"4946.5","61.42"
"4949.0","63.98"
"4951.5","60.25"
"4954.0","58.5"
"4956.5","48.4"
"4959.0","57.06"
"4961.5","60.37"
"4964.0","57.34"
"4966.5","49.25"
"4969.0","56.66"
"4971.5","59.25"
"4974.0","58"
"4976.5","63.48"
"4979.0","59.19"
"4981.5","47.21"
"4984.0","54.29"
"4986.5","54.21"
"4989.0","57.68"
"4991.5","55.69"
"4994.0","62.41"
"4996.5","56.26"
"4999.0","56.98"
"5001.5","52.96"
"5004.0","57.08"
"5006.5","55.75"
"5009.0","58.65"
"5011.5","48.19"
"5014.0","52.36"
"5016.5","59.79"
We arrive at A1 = 3.0 angstrom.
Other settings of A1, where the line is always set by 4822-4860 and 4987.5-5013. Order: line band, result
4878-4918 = -0.4 angstrom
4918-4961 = -0.3 angstrom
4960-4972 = 0.1 angstrom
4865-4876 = 0.3 angstrom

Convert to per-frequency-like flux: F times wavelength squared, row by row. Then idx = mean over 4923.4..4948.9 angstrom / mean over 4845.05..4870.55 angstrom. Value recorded 1.09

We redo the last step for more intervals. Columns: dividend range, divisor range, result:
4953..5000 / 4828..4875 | 1.04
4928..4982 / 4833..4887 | 1.05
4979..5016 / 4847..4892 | 1.04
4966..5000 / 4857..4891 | 1.08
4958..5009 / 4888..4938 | 1.00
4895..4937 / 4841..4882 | 1.05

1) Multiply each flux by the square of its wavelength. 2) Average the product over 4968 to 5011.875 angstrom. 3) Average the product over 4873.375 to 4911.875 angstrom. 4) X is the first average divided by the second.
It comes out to 0.99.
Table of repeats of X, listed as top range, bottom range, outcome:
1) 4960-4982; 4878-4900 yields 1.03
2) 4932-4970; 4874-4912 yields 1.00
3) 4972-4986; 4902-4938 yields 1.00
